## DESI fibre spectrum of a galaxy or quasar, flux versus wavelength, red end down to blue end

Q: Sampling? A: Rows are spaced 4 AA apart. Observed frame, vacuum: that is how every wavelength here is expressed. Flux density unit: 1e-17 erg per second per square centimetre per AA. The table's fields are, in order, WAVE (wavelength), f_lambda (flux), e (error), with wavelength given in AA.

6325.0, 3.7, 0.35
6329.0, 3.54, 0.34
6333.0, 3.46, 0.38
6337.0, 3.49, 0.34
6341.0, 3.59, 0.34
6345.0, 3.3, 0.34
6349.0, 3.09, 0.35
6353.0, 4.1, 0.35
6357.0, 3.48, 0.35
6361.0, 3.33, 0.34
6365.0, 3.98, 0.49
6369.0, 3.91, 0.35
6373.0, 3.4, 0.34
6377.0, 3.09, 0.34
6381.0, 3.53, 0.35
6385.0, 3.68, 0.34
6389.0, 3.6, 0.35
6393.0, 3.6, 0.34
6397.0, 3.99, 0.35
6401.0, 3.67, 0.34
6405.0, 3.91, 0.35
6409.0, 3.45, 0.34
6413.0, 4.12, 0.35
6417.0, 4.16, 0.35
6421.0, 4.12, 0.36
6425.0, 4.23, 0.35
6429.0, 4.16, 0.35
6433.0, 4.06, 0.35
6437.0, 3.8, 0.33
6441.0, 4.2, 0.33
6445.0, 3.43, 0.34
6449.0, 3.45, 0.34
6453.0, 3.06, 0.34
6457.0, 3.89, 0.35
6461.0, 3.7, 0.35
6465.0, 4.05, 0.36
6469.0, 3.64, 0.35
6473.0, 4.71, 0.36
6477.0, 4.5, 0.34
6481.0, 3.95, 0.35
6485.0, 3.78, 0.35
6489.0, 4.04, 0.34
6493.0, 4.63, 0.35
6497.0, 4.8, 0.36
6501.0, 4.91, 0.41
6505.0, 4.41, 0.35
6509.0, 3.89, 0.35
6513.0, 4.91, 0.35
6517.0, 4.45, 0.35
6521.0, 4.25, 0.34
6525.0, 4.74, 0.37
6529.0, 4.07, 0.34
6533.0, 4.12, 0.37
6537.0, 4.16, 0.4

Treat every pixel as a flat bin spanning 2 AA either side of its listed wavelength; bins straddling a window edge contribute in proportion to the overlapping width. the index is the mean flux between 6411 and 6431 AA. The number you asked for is 4.16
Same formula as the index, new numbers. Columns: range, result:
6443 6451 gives 3.44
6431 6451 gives 3.79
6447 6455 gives 3.25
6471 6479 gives 4.61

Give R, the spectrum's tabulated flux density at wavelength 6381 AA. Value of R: 3.53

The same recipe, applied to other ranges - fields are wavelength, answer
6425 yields 4.23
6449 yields 3.45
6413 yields 4.12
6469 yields 3.64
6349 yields 3.09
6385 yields 3.68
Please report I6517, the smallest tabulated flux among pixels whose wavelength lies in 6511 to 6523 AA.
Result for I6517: 4.25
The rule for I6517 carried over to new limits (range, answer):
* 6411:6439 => 3.8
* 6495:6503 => 4.8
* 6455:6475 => 3.64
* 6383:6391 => 3.6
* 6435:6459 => 3.06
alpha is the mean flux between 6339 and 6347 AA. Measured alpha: 3.44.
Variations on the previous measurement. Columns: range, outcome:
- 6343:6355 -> 3.5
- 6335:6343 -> 3.54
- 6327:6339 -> 3.5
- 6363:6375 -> 3.76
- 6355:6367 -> 3.6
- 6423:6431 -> 4.2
